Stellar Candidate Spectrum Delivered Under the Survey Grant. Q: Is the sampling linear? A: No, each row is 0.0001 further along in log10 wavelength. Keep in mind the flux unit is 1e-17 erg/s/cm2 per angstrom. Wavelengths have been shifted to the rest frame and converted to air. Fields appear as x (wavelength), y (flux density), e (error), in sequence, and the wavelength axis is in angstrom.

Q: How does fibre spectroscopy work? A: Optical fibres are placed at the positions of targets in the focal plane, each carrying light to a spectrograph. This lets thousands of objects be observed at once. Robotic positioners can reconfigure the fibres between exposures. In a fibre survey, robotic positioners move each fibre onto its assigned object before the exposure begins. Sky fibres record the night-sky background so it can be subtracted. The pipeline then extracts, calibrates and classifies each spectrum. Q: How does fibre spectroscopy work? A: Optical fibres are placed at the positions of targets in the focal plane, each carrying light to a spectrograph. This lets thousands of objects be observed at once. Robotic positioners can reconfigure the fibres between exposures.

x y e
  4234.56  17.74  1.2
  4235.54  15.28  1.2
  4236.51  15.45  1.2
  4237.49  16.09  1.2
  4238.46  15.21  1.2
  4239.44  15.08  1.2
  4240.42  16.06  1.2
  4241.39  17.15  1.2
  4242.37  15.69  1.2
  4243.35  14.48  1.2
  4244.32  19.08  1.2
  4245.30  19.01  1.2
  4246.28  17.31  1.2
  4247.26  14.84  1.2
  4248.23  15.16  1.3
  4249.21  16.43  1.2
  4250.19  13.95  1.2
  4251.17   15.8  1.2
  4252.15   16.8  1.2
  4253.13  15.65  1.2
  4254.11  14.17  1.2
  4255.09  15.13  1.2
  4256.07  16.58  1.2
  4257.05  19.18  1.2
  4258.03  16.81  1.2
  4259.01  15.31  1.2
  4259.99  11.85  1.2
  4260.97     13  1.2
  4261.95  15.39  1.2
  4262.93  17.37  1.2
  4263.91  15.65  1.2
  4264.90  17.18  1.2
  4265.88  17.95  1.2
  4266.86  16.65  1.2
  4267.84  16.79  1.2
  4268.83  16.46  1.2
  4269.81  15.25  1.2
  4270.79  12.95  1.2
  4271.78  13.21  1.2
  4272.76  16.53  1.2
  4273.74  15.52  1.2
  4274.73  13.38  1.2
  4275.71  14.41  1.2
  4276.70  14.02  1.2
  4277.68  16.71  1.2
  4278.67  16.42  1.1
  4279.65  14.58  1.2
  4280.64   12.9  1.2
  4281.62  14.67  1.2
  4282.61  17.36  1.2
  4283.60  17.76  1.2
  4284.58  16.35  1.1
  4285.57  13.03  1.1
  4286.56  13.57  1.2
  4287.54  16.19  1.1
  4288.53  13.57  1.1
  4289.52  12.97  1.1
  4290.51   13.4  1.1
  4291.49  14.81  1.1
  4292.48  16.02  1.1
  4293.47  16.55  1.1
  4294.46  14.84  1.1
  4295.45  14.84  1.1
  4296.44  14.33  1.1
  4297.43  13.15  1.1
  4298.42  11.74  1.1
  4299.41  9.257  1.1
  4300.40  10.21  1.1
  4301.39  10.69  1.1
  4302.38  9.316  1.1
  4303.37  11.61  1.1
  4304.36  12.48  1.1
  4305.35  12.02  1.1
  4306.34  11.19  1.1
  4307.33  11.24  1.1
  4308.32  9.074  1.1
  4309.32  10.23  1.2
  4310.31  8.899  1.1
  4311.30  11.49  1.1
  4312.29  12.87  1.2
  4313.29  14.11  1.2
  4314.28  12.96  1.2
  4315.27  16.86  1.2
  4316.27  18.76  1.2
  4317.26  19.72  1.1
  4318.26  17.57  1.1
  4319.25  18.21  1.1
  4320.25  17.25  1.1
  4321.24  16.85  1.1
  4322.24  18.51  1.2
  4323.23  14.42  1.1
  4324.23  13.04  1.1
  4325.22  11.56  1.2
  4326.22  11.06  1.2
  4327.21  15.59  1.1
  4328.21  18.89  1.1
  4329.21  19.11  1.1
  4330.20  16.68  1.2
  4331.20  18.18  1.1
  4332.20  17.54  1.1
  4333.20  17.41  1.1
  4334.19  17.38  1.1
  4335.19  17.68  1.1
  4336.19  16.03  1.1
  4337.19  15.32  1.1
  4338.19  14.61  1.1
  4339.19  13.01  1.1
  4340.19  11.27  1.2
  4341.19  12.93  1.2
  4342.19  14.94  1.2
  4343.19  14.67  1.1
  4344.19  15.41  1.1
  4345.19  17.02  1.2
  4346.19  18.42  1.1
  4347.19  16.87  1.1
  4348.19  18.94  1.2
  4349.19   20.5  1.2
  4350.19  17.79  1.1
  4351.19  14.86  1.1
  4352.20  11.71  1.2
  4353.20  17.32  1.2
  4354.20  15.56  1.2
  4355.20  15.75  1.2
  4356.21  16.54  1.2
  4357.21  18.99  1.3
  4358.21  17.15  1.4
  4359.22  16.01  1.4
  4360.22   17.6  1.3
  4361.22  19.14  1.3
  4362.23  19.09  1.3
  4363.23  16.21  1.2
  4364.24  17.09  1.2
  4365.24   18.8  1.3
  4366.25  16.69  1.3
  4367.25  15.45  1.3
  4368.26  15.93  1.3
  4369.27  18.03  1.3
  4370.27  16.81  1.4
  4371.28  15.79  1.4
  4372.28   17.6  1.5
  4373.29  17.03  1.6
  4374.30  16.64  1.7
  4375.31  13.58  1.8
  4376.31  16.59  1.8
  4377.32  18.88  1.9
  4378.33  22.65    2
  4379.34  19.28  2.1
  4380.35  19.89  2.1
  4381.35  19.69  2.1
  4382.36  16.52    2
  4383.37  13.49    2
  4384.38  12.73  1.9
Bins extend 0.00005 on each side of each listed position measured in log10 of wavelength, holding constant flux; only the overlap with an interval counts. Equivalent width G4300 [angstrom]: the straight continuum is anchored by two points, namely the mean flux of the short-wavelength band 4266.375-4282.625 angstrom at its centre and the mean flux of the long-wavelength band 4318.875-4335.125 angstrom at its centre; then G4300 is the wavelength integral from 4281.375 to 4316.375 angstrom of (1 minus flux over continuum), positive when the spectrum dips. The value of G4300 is 5.5 angstrom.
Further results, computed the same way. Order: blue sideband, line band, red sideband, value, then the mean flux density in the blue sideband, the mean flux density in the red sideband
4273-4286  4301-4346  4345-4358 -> 4.7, 15.2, 17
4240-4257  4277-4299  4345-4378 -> 2.2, 16.2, 17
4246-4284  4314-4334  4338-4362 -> -0.7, 15.5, 16.2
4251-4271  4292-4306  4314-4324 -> 3.4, 15.8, 17.1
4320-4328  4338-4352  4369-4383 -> 0.3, 14.9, 17.7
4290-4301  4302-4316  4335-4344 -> 2.0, 13.5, 14.4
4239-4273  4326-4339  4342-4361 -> -0.1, 15.9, 16.7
